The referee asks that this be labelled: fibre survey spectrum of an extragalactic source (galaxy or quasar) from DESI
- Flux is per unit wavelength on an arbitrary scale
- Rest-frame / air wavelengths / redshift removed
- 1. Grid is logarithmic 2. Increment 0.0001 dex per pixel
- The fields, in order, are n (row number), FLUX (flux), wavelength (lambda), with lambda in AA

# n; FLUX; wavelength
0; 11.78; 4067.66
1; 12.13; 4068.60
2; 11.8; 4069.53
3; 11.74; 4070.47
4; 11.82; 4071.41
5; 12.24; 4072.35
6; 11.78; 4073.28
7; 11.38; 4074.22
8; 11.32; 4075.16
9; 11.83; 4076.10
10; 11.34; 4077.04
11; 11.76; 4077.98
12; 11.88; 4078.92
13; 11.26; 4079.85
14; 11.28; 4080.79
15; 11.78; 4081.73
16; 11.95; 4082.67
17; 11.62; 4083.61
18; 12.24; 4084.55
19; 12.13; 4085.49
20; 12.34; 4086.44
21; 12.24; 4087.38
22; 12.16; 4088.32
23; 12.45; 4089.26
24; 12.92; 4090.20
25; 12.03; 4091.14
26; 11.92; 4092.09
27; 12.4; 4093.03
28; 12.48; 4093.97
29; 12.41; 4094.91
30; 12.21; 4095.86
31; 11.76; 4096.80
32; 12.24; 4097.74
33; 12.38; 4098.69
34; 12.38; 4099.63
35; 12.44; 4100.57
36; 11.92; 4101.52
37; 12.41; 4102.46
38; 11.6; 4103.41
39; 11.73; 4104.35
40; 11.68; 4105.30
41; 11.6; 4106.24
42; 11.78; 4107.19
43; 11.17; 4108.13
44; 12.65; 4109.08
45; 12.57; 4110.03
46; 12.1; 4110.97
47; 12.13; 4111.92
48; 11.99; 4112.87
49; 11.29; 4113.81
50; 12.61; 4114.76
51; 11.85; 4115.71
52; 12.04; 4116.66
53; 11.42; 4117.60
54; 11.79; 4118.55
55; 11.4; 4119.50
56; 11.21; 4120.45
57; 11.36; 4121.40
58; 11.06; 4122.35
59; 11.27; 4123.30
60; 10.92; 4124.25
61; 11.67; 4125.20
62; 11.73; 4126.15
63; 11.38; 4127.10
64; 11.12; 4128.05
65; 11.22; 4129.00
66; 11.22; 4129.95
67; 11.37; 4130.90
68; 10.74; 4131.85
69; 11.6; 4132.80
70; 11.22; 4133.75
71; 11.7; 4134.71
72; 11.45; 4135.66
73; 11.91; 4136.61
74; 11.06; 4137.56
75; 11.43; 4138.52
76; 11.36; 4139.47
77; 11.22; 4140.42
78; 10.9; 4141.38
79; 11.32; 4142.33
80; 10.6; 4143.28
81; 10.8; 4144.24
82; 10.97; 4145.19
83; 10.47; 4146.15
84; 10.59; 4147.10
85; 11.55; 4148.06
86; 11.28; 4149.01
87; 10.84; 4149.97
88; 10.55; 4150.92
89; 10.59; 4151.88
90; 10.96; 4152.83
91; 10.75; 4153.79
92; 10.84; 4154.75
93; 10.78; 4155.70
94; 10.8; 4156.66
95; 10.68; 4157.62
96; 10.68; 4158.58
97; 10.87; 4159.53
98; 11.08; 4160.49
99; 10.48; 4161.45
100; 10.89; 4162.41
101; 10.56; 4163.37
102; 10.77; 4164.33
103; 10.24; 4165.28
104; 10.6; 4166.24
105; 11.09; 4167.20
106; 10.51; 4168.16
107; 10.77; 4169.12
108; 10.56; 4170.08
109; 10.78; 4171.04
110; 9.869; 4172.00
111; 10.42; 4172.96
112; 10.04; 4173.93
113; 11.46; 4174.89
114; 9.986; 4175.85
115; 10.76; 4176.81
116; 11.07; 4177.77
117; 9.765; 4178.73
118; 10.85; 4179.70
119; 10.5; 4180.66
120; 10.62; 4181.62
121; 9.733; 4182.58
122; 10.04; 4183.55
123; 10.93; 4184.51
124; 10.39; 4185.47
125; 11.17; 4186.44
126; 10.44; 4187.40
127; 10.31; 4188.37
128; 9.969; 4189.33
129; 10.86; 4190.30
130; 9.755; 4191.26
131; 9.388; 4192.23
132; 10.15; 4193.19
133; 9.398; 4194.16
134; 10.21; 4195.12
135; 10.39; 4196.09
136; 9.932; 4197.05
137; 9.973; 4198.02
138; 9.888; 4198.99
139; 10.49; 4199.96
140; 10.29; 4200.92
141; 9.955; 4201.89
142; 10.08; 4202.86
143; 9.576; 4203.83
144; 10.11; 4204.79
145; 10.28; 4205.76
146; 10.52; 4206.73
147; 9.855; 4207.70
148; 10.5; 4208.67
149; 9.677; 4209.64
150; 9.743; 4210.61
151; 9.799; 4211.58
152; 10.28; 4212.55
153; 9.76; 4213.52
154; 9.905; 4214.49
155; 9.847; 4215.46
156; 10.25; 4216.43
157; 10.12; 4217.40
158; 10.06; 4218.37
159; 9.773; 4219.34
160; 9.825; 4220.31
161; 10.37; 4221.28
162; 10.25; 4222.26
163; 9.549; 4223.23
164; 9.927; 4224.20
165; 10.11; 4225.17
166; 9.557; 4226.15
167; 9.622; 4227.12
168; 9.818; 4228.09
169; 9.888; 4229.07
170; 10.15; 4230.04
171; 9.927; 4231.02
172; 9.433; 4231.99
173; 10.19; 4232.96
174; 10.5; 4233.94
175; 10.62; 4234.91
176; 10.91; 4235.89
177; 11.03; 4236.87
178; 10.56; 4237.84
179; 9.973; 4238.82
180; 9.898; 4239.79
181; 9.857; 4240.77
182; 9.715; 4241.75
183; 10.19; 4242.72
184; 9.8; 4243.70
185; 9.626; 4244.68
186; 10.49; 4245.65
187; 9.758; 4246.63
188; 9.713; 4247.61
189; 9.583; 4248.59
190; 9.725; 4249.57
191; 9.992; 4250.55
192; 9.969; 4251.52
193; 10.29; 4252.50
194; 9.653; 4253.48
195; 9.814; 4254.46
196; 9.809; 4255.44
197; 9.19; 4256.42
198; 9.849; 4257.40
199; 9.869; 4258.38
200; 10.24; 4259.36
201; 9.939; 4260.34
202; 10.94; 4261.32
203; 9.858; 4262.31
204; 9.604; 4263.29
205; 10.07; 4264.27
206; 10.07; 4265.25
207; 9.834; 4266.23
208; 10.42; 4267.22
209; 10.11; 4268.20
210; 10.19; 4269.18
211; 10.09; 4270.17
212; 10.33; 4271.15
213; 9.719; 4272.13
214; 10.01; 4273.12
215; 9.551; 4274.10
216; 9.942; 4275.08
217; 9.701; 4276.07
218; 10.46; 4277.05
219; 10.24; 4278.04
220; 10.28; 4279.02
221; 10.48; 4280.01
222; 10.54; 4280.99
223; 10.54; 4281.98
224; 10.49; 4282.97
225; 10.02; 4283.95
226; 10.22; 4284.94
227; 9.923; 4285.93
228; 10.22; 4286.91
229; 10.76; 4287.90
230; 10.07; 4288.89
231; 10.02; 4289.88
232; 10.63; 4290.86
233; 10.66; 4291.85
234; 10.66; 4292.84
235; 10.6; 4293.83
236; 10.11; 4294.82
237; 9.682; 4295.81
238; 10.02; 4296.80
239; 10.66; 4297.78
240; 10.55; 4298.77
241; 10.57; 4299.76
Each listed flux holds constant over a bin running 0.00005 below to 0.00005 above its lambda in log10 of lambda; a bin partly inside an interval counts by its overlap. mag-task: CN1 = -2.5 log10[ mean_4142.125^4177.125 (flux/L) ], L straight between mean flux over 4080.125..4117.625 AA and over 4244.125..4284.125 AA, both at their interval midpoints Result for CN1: 0.06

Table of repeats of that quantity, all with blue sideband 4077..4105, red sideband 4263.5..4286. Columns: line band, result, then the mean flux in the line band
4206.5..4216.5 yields 0.085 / 9.99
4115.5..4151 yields 0.035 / 11.3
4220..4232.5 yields 0.081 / 9.88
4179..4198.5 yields 0.081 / 10.2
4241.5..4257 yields 0.061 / 9.84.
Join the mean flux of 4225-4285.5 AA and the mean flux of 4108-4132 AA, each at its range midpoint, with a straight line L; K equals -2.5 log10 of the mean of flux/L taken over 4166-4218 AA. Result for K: 0.054 mag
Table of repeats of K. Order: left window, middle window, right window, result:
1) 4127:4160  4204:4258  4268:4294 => 0.06 mag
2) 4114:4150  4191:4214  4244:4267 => 0.05 mag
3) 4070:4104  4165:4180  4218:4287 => 0.04 mag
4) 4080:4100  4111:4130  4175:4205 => 0.00 mag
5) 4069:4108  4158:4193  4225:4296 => 0.05 mag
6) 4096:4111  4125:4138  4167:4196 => 0.01 mag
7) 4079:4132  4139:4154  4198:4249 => 0.03 mag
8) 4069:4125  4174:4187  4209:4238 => 0.01 mag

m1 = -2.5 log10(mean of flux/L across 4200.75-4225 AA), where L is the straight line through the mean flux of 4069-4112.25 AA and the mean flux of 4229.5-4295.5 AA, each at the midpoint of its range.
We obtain 0.068 mag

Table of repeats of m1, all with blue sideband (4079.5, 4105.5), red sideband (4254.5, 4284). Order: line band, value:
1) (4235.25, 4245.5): 0.025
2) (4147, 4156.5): 0.052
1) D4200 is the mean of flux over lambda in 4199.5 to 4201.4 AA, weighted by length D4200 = 10.4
